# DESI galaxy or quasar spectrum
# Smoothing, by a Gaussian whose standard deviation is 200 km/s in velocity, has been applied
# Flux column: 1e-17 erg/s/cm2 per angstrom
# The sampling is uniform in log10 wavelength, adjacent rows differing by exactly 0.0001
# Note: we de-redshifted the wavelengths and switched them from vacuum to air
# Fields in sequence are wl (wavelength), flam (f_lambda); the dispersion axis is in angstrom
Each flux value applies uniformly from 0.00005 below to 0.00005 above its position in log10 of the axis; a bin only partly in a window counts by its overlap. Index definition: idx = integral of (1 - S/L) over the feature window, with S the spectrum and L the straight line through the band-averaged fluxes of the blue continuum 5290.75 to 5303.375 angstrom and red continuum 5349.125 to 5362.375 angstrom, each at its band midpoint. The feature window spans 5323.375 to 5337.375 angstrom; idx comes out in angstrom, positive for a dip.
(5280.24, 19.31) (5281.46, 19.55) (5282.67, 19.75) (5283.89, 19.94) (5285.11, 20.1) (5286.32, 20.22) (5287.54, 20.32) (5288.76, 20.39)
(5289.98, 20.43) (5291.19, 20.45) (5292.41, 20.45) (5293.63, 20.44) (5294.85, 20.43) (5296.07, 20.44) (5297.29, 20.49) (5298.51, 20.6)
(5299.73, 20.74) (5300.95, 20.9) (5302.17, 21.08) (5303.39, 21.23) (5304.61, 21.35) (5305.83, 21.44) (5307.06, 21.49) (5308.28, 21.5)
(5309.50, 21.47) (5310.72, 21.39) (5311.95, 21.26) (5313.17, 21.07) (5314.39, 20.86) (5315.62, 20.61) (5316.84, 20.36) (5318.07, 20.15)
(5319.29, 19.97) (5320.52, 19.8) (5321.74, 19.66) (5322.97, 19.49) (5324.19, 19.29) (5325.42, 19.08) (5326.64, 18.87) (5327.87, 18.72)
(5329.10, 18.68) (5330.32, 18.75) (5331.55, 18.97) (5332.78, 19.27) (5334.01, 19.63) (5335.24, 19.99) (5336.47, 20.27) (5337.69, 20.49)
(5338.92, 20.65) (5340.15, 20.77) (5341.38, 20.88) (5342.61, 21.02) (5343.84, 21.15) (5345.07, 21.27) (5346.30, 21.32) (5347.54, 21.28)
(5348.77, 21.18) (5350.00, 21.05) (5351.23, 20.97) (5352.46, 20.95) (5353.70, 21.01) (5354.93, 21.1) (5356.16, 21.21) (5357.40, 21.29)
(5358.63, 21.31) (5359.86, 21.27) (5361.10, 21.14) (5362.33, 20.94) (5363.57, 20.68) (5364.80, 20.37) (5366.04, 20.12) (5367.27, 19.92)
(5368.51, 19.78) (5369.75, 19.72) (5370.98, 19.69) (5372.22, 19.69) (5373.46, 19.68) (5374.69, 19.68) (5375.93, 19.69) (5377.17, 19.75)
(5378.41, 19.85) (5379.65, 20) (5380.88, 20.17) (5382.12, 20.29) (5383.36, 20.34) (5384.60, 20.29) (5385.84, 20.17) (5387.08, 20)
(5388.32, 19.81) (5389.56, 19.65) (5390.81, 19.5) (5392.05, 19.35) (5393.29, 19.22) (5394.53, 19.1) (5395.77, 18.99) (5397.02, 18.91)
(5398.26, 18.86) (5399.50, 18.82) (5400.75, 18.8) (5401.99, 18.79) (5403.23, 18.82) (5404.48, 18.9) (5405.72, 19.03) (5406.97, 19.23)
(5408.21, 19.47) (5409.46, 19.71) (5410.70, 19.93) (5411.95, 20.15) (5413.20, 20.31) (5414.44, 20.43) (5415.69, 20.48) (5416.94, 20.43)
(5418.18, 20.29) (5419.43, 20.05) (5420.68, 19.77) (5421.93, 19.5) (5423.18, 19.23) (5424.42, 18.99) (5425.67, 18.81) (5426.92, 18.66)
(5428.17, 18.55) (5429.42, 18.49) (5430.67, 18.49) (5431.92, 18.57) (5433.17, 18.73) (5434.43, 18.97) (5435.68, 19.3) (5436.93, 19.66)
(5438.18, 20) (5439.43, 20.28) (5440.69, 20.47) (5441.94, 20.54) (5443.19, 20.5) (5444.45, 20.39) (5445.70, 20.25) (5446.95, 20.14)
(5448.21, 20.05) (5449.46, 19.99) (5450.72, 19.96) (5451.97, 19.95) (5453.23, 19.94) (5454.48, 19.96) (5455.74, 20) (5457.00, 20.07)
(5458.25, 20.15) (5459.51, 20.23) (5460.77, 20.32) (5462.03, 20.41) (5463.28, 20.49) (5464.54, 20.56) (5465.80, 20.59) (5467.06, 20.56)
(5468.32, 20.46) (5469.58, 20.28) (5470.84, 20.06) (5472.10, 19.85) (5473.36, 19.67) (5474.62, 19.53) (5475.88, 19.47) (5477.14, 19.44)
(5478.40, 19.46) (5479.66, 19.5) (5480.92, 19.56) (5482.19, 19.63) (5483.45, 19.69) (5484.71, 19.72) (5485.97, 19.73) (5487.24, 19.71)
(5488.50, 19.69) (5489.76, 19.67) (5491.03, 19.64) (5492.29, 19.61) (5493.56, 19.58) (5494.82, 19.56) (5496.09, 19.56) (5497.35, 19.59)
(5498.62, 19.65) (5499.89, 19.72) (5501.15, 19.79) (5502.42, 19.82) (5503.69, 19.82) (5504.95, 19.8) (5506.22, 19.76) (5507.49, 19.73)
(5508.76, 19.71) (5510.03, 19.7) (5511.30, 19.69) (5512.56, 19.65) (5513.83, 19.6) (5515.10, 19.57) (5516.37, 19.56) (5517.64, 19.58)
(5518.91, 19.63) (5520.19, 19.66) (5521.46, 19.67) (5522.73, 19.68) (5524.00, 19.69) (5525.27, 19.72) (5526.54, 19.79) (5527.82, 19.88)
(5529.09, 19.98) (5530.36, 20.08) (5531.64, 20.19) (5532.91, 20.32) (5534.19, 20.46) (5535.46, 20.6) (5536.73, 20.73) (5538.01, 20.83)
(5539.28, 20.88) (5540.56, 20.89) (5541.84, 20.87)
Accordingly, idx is 1.1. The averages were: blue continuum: 20.6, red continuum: 21.1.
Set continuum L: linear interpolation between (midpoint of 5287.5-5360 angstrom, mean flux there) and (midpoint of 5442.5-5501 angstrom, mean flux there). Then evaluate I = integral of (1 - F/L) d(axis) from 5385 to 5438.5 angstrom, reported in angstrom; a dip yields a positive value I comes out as 2.1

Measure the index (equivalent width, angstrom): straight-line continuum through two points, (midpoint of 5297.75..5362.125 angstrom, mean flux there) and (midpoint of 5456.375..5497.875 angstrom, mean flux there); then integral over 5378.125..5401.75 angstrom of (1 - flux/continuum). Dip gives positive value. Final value 0.8 angstrom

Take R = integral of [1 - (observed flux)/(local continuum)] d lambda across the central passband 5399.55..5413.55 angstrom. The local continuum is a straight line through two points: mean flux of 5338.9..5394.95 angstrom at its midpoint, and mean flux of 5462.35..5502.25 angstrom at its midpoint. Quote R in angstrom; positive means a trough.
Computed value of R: 0.6 angstrom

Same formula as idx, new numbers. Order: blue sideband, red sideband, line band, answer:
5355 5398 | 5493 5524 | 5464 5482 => -0.1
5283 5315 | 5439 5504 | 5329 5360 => -0.1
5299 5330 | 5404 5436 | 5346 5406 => -0.7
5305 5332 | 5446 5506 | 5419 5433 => 0.7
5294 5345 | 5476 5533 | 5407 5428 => 0.3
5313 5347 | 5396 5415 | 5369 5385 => -0.3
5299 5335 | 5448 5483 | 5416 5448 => 0.8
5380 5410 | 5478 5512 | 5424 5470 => -0.6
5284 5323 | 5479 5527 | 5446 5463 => -0.2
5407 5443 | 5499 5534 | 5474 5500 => 0.1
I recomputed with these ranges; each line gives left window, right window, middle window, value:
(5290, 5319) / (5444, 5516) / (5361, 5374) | 0.24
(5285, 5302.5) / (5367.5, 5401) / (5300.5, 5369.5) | -1.44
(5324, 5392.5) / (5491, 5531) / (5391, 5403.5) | 0.68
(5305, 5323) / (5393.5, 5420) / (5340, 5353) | -0.50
